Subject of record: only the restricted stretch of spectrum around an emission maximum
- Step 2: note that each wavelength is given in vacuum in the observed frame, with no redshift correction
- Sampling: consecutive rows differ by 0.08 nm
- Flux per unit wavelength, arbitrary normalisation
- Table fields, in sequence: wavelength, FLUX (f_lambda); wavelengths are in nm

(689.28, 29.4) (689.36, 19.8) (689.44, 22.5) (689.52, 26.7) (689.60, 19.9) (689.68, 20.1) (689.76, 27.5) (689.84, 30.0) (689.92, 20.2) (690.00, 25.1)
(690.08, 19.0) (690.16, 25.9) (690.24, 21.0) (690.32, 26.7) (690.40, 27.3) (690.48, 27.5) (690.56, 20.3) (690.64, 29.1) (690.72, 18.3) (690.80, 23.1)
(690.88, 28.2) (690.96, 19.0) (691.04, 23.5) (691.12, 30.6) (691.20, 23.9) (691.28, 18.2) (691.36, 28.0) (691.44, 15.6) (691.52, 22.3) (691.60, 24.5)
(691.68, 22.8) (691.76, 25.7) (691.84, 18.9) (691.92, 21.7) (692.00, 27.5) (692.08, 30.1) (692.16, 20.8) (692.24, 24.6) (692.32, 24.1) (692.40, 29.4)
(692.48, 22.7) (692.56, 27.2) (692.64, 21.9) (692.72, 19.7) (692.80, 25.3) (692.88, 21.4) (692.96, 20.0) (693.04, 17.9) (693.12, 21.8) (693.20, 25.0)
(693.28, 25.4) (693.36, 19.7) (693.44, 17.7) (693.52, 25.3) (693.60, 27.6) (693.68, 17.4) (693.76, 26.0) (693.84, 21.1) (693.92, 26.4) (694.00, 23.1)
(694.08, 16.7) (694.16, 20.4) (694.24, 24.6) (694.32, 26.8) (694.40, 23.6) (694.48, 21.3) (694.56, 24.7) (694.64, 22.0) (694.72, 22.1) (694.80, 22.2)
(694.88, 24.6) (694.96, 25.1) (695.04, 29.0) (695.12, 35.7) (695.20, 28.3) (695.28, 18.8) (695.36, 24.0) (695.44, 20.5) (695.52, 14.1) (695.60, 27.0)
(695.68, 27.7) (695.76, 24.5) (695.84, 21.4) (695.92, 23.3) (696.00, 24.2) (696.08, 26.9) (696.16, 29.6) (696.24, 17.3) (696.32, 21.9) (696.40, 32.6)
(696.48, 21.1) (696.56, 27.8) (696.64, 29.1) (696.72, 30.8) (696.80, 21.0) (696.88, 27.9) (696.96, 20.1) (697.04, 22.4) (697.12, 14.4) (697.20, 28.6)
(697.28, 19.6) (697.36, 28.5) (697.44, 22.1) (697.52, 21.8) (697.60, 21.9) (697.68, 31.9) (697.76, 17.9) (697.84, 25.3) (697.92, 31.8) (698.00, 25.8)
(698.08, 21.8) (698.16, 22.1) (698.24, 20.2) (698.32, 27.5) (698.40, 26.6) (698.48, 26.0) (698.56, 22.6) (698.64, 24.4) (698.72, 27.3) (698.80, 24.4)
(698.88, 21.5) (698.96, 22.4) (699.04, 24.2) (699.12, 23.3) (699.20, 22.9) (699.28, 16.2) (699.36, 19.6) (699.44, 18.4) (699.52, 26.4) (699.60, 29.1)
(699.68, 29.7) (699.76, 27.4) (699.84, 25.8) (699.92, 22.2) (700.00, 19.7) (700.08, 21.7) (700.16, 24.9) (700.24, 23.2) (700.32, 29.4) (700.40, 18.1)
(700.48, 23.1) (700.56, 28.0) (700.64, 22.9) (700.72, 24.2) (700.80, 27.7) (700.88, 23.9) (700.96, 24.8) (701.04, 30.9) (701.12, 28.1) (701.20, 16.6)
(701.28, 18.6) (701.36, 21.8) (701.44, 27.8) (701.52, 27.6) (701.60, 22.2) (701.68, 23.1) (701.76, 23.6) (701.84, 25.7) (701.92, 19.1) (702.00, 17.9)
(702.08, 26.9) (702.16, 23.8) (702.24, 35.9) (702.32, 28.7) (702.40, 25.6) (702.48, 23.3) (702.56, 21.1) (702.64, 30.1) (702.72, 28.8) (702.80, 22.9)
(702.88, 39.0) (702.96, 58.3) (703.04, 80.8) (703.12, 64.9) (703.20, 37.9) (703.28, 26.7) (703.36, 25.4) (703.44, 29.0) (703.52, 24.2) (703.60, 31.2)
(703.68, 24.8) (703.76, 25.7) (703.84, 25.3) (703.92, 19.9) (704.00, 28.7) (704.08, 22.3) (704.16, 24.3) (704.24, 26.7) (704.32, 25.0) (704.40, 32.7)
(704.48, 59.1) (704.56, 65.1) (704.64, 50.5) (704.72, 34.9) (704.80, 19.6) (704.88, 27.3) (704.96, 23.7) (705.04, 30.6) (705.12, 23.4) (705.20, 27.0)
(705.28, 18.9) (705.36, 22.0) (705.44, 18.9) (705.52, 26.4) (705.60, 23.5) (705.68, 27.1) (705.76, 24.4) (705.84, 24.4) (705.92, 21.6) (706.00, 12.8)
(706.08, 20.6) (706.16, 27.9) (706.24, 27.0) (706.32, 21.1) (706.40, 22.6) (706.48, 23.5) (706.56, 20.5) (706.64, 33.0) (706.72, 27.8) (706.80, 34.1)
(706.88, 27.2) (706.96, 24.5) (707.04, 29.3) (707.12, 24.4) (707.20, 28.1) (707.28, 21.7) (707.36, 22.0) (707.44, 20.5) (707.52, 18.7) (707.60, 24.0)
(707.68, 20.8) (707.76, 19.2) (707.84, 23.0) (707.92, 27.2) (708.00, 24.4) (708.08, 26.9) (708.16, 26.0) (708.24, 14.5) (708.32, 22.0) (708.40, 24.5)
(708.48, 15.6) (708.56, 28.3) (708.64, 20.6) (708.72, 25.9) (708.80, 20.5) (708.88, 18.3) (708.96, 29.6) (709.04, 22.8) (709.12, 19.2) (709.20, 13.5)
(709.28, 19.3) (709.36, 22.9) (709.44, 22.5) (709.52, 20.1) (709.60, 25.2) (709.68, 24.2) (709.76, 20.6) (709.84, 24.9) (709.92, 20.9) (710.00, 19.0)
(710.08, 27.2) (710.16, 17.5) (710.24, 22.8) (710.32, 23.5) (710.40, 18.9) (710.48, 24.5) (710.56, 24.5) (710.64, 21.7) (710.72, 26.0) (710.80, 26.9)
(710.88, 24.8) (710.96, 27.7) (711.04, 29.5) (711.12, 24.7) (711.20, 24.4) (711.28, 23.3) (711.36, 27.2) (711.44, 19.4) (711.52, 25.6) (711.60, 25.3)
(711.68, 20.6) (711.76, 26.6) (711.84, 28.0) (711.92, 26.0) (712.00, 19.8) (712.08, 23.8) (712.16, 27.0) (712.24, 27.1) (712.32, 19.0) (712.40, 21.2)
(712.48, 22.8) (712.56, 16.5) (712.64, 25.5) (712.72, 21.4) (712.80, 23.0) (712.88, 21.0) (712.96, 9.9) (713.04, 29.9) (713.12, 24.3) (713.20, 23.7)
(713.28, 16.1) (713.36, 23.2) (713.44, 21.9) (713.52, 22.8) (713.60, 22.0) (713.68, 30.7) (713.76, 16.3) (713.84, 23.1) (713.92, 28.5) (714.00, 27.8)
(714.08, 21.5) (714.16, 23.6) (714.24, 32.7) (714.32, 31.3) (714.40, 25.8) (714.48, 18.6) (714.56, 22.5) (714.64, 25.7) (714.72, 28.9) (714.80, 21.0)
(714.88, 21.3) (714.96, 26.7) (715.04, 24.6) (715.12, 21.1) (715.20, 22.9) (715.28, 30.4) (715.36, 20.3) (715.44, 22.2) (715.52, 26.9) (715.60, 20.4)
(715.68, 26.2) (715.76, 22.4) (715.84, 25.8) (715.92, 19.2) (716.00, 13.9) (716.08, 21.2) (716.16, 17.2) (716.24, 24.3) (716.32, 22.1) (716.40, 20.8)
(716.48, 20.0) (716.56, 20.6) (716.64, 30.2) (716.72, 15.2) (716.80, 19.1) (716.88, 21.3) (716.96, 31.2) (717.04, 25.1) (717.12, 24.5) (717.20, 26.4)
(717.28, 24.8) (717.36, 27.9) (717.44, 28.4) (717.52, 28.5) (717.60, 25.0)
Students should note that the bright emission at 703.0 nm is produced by [S II]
